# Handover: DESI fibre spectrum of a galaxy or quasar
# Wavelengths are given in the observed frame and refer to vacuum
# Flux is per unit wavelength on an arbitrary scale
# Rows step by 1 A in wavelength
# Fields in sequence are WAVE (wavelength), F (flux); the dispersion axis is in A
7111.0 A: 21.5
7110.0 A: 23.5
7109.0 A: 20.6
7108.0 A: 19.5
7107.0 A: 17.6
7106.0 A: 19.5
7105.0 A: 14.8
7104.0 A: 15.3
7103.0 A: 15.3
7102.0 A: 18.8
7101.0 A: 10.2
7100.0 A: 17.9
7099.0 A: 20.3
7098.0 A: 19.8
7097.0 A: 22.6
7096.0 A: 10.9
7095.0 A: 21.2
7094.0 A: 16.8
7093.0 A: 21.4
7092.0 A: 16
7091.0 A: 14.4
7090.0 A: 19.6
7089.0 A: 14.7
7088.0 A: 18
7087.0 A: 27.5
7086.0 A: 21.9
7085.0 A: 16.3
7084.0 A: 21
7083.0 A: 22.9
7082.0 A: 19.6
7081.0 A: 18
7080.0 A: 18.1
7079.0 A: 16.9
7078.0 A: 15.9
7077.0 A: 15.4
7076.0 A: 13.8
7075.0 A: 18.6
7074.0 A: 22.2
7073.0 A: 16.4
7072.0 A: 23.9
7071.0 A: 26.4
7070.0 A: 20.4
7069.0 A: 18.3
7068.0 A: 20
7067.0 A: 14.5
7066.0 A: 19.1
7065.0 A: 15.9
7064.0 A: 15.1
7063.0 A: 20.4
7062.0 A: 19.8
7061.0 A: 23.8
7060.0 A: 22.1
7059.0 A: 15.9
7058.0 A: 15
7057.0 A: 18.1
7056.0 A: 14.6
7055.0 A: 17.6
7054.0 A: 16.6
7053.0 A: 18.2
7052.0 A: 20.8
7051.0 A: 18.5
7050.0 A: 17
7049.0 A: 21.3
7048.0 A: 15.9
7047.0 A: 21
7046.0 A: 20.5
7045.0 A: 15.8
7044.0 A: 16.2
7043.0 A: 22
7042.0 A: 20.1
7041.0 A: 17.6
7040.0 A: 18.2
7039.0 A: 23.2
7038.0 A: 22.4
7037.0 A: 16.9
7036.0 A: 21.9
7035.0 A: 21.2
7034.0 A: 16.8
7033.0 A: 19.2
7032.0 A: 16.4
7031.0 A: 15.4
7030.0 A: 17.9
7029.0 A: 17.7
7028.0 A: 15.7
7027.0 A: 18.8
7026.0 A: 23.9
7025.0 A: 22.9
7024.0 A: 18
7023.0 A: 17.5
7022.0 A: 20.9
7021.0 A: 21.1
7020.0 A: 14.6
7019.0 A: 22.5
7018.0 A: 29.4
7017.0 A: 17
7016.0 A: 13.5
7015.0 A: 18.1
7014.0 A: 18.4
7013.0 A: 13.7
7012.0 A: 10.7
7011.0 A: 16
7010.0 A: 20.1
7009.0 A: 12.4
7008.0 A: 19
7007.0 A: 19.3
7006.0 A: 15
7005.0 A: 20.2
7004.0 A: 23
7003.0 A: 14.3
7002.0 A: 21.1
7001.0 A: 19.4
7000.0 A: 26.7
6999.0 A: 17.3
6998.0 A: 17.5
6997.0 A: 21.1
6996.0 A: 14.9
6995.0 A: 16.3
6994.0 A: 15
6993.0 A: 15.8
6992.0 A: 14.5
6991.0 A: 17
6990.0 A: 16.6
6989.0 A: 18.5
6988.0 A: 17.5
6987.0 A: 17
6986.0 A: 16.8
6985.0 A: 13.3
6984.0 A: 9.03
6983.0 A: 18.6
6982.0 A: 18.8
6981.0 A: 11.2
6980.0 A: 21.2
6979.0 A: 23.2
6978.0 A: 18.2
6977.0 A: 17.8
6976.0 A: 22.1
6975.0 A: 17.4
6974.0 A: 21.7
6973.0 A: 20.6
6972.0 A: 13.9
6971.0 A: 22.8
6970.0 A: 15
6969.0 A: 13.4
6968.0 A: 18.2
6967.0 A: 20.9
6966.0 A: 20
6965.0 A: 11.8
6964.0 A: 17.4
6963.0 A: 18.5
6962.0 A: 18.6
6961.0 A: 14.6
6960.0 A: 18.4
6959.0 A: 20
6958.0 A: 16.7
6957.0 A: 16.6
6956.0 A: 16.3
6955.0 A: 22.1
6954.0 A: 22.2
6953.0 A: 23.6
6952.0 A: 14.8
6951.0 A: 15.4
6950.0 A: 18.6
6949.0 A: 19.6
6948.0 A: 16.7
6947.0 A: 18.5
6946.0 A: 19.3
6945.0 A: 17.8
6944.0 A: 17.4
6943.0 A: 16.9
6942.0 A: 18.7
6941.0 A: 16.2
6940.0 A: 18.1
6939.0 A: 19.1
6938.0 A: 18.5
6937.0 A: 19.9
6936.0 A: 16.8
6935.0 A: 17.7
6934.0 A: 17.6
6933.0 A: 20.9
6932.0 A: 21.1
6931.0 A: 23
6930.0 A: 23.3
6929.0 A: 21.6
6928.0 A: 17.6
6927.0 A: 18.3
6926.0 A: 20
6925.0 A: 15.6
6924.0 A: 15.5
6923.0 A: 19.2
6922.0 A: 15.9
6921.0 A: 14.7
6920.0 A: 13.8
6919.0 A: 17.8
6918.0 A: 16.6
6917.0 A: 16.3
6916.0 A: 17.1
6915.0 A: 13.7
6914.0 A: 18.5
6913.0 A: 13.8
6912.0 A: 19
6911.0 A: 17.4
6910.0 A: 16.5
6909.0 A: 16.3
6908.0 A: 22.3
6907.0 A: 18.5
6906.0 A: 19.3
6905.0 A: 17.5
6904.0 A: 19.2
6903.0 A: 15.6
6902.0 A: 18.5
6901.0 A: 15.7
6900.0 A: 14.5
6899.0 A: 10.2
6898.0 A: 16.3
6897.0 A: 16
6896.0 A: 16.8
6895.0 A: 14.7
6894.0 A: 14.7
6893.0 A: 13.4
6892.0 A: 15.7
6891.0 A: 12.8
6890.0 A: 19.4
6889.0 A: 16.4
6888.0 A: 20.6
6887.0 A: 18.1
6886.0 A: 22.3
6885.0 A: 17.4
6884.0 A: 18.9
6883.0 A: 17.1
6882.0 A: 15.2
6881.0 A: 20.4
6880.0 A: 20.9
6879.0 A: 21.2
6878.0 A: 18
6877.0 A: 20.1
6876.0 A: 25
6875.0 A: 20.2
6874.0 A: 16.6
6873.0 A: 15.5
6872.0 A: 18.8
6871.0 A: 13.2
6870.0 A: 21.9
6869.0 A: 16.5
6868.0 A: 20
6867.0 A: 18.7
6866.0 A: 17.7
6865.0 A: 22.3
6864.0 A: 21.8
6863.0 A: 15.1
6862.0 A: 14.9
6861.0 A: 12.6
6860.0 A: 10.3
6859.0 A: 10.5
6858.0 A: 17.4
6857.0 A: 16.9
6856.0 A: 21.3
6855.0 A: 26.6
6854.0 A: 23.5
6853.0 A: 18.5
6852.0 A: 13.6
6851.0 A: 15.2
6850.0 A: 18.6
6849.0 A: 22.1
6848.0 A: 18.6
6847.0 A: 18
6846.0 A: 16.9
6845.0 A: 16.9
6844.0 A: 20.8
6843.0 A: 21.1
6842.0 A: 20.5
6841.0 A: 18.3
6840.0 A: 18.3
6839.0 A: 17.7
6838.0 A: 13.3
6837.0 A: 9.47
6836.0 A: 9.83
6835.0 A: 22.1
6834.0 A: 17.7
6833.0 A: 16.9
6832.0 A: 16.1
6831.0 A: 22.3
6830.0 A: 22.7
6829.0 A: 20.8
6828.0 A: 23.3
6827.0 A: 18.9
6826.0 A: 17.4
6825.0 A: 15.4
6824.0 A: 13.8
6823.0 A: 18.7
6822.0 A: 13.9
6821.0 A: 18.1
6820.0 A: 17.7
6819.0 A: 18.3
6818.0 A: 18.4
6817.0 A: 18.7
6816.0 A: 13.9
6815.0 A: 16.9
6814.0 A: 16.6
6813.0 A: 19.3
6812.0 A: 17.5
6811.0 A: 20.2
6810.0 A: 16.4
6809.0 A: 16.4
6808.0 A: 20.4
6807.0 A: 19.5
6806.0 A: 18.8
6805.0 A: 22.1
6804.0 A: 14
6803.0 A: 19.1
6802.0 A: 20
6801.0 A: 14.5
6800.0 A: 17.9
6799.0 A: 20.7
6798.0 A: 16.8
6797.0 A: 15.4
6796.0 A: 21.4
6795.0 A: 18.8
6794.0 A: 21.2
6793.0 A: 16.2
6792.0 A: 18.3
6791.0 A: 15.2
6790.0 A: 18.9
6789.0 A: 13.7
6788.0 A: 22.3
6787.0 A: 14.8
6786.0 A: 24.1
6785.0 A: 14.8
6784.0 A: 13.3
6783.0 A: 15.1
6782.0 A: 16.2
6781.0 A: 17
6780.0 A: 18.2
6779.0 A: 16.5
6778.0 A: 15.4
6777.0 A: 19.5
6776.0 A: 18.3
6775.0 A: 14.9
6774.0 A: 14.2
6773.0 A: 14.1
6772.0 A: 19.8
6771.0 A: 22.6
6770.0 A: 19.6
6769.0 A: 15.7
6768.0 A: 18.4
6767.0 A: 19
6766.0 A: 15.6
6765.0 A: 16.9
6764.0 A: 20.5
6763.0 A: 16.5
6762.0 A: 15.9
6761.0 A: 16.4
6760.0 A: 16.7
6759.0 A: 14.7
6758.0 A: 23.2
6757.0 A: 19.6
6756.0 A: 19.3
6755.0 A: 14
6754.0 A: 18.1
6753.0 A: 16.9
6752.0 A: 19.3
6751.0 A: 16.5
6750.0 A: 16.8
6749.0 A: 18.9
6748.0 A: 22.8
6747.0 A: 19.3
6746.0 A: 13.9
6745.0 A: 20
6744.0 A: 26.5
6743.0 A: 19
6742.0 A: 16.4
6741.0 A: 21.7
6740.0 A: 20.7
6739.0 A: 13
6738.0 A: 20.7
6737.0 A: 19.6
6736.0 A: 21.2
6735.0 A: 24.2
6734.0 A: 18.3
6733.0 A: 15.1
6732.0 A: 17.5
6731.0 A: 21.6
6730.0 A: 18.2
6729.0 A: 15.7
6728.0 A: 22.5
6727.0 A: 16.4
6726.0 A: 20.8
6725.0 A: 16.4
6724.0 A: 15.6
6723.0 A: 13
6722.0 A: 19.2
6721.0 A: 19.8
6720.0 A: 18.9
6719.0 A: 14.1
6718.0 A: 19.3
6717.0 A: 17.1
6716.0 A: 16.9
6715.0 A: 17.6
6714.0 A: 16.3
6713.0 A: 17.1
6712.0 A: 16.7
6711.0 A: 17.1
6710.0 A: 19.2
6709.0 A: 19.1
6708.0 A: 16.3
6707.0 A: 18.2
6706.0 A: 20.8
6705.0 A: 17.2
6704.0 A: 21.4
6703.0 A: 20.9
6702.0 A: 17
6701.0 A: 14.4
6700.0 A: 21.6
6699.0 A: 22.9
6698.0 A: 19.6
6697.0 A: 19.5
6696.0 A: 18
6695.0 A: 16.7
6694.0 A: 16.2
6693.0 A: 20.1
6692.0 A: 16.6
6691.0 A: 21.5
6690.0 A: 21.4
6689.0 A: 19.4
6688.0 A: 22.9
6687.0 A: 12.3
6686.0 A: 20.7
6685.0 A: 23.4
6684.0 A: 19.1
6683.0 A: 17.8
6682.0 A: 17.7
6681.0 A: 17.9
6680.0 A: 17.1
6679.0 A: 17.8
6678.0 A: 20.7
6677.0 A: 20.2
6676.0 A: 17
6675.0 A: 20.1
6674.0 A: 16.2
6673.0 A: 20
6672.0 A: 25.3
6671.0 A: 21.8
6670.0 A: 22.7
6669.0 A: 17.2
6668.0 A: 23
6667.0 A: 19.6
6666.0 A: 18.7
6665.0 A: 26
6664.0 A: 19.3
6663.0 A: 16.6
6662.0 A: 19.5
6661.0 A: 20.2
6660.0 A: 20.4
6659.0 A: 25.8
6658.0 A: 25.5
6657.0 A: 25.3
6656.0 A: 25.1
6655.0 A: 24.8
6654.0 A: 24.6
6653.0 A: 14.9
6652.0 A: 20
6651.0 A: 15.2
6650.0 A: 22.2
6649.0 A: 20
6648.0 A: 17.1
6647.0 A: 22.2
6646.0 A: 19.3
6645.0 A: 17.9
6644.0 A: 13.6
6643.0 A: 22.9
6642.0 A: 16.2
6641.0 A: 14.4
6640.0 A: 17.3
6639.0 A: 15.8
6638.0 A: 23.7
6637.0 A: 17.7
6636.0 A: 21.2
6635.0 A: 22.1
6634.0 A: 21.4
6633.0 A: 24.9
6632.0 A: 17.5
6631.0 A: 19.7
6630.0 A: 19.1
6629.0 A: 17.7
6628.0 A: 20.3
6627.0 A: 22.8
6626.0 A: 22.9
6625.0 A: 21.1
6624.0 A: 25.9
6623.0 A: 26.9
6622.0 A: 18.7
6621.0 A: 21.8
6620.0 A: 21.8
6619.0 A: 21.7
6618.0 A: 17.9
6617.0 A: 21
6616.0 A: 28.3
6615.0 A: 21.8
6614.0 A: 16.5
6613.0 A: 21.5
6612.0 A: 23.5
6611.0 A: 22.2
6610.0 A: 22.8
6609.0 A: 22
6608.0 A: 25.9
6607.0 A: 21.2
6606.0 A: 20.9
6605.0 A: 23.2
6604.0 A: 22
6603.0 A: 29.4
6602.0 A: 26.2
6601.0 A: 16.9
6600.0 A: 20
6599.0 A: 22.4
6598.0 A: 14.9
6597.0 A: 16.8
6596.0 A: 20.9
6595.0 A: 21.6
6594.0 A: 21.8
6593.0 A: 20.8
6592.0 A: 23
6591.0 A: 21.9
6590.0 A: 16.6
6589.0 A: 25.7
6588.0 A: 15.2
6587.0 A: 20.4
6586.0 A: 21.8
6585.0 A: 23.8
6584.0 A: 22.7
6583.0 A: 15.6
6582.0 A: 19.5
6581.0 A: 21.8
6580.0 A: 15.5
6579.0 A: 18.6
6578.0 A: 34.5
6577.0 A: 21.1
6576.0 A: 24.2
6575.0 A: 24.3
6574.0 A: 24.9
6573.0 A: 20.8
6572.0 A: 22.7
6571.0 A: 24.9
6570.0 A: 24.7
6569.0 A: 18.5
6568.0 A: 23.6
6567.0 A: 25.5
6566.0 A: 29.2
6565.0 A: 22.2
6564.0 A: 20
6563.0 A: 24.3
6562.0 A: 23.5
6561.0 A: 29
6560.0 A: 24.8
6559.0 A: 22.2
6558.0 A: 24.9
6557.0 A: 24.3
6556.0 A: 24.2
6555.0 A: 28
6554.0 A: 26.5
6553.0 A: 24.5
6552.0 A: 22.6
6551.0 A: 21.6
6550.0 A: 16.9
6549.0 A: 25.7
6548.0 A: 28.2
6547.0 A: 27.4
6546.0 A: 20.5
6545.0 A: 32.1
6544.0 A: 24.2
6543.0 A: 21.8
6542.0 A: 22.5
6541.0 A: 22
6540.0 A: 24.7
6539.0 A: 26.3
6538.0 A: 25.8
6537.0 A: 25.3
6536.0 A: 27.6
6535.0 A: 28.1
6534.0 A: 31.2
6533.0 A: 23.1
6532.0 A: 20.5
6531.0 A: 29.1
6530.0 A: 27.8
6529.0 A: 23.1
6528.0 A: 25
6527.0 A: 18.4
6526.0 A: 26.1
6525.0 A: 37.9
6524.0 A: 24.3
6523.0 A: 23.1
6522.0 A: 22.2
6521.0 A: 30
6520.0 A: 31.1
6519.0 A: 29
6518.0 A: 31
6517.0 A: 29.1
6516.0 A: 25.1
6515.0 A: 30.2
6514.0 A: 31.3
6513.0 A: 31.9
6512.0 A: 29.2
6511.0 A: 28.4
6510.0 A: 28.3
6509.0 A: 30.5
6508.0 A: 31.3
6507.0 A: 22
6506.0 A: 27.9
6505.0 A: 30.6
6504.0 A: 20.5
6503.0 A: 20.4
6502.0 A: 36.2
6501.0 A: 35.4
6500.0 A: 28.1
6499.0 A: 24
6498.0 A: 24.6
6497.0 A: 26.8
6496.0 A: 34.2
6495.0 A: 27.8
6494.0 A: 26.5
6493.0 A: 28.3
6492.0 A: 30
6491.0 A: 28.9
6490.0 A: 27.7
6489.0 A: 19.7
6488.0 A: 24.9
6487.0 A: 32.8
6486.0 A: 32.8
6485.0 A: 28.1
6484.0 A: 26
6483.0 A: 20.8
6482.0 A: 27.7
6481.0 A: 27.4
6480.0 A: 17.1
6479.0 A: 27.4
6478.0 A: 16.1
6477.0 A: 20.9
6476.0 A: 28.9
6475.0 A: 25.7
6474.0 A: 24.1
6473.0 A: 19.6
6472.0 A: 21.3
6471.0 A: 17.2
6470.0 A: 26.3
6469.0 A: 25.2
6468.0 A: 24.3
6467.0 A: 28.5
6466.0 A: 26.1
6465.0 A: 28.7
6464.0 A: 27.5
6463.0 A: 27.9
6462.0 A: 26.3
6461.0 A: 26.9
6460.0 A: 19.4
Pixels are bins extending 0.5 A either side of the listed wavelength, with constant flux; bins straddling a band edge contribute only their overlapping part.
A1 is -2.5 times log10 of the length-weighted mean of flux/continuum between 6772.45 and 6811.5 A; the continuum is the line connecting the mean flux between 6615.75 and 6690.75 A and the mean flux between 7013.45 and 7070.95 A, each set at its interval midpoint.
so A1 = 0.13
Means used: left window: 20.4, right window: 18.9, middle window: 17.6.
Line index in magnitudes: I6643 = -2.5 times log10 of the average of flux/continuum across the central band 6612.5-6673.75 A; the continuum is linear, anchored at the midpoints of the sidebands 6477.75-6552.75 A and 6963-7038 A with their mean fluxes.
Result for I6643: 0.17 mag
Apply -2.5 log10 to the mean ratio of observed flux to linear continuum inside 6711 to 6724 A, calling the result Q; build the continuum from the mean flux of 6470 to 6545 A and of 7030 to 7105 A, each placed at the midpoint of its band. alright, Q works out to 0.344 mag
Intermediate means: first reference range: 26.5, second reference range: 18.5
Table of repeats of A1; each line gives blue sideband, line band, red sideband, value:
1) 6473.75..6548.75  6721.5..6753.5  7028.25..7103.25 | 0.24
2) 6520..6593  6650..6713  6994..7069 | 0.14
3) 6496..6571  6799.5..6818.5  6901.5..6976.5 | 0.15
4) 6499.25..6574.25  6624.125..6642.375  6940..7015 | 0.21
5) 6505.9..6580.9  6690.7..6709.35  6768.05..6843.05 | 0.11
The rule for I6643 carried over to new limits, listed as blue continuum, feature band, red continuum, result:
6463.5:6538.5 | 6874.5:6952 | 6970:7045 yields 0.12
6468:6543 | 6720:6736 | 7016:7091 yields 0.26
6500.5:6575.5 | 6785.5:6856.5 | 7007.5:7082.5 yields 0.19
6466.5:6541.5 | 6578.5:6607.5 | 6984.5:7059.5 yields 0.21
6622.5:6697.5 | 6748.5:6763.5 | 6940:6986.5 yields 0.11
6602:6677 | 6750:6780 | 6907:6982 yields 0.13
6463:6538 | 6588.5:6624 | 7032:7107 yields 0.16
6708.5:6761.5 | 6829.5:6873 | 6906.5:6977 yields 0.02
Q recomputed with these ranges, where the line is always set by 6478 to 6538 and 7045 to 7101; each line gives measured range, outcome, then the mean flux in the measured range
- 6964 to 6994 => 0.16 mag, 17.3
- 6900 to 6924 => 0.23 mag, 17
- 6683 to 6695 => 0.26 mag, 19.2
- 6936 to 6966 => 0.14 mag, 18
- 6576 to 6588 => 0.22 mag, 21.2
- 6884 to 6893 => 0.21 mag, 17.7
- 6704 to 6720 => 0.34 mag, 17.7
